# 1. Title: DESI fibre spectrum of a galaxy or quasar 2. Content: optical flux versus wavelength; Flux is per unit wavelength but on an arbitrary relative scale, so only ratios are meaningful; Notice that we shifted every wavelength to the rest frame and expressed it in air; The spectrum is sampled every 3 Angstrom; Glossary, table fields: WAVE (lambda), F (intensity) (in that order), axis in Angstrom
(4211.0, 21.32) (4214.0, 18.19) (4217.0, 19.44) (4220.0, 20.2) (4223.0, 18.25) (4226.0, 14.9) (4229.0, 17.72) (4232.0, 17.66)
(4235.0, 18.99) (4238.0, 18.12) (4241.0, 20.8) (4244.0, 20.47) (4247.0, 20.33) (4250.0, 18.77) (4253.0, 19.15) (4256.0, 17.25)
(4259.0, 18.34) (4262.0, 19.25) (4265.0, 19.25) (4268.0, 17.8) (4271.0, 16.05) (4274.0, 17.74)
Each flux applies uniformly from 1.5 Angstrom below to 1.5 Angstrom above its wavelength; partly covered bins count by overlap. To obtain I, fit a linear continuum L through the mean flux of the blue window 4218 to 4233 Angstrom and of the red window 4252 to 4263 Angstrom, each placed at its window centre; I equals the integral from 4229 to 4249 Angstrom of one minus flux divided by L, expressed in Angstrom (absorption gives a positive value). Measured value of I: -1.3 Angstrom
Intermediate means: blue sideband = 17.8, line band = 19.3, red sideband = 18.4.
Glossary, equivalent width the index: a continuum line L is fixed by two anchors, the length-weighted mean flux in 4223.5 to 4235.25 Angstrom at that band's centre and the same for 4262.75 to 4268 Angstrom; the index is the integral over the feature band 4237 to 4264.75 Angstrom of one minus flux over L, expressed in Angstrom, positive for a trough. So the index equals -1.6 Angstrom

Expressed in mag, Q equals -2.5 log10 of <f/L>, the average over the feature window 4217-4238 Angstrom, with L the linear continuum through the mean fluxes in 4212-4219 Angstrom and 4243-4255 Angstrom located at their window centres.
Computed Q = 0.07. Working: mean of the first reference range 19.1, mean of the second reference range 19.5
